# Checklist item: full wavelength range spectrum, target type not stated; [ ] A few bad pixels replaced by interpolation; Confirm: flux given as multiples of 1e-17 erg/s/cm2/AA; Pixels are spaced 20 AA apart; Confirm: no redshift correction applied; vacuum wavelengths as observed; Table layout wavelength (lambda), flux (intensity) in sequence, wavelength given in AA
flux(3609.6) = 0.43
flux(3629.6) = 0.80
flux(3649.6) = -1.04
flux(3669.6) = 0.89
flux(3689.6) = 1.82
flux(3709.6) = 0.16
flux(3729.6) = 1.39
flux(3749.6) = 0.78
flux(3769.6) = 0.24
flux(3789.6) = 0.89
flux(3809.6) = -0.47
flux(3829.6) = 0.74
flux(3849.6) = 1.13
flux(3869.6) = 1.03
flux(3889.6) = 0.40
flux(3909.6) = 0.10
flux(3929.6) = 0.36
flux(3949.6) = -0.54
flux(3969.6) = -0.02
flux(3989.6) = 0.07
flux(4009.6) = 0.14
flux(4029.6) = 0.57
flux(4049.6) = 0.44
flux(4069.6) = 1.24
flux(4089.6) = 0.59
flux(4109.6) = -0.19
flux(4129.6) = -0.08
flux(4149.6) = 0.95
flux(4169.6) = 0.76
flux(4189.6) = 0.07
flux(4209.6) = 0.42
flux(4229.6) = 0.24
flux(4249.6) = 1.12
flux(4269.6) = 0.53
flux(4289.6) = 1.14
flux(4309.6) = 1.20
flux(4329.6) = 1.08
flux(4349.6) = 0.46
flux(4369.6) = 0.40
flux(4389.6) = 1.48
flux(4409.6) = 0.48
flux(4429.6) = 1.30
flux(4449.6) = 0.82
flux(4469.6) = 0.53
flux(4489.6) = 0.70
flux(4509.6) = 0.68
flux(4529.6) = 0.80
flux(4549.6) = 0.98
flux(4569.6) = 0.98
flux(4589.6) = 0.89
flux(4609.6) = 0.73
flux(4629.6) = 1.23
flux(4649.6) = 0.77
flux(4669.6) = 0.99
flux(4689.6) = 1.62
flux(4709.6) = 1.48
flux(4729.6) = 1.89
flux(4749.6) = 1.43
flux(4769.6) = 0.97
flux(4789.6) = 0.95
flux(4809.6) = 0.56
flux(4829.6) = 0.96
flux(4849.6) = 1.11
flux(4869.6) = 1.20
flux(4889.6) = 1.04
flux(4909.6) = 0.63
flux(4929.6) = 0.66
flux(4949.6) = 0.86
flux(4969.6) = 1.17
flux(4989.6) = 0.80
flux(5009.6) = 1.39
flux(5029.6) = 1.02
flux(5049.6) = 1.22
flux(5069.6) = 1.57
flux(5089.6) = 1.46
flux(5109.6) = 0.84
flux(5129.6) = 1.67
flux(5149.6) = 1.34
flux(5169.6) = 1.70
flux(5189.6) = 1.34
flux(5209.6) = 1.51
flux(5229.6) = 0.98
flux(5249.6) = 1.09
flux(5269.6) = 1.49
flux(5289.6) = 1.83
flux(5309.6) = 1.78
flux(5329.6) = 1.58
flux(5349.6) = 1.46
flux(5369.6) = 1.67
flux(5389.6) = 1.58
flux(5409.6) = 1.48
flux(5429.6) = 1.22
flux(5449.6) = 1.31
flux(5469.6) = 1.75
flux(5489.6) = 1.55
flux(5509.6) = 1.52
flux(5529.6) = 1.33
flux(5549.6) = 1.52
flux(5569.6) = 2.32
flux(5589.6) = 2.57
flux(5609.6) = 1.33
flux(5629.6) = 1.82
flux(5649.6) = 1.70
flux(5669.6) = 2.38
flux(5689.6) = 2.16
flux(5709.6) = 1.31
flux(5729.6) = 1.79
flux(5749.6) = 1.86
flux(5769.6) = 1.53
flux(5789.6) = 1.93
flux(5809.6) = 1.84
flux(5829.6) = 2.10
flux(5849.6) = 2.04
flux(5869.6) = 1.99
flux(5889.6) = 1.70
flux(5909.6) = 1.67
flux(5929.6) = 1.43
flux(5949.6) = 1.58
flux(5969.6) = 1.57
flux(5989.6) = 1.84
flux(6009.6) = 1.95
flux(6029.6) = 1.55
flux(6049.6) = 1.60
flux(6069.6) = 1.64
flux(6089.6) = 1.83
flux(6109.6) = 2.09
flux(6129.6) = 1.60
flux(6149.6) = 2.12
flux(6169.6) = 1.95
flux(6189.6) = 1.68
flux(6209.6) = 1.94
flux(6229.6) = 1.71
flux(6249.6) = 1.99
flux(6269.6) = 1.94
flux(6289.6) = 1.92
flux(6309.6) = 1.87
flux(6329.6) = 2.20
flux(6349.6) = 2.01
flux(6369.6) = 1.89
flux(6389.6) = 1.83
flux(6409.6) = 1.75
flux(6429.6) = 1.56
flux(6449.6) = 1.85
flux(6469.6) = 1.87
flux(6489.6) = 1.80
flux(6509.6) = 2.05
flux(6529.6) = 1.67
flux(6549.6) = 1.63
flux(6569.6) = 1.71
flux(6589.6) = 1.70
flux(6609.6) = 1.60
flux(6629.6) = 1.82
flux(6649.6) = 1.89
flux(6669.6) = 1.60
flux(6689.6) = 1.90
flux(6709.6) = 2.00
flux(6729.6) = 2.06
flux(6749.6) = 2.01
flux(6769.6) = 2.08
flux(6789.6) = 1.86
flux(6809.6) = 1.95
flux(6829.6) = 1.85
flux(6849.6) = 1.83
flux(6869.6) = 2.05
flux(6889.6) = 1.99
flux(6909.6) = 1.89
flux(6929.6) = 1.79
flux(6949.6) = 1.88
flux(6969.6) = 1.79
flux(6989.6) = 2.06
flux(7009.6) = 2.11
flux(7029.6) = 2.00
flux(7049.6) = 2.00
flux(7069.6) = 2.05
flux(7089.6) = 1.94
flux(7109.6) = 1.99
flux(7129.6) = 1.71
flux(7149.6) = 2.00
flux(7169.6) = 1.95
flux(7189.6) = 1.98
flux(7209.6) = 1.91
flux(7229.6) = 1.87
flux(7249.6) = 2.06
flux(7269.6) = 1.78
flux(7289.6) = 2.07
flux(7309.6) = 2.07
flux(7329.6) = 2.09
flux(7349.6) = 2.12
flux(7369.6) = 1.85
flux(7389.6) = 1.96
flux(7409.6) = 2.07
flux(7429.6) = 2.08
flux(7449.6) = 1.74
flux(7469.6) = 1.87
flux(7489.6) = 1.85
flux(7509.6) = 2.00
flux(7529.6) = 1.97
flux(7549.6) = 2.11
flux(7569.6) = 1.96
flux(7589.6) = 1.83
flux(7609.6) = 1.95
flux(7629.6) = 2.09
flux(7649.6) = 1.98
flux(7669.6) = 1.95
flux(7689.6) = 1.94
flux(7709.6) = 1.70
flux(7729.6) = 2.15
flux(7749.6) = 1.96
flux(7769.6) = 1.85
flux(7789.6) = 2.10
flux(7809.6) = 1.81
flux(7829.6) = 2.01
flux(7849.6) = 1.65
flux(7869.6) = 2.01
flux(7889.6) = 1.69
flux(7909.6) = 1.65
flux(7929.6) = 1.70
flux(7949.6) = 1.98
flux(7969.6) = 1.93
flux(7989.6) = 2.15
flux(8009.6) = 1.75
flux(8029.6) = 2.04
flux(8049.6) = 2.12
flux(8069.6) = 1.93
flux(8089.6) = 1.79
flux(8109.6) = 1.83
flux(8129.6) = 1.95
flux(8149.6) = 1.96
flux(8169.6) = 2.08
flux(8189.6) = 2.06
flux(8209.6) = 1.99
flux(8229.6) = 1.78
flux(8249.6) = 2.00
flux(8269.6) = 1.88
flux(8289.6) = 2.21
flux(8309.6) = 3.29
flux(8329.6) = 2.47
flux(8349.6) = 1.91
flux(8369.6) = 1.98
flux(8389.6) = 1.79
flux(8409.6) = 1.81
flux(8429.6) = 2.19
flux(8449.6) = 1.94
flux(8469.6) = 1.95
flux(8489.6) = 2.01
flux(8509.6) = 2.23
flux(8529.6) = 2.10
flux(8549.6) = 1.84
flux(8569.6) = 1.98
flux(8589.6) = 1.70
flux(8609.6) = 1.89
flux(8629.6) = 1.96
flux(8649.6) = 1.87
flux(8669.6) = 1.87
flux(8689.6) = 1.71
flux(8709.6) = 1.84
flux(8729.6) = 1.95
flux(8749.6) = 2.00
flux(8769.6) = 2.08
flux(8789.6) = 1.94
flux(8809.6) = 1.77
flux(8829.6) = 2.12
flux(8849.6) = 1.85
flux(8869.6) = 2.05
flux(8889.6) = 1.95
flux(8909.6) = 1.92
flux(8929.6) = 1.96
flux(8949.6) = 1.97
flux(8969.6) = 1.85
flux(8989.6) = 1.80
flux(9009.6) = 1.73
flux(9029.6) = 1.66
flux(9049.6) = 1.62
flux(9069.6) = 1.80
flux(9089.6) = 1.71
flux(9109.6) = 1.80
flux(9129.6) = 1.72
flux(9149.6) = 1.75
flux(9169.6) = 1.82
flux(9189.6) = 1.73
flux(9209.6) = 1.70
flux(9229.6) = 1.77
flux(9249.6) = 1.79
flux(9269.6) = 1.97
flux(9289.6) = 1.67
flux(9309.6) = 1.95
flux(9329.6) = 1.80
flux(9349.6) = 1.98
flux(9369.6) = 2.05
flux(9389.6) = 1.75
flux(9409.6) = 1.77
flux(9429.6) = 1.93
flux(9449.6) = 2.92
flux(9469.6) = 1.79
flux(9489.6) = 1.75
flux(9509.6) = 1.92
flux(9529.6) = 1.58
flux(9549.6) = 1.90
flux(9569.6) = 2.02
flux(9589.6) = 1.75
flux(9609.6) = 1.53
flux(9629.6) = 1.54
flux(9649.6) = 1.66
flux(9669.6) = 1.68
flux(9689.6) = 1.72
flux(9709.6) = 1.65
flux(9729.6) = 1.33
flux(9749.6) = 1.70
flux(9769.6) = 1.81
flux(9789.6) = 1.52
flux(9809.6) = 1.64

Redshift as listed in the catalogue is 0.27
